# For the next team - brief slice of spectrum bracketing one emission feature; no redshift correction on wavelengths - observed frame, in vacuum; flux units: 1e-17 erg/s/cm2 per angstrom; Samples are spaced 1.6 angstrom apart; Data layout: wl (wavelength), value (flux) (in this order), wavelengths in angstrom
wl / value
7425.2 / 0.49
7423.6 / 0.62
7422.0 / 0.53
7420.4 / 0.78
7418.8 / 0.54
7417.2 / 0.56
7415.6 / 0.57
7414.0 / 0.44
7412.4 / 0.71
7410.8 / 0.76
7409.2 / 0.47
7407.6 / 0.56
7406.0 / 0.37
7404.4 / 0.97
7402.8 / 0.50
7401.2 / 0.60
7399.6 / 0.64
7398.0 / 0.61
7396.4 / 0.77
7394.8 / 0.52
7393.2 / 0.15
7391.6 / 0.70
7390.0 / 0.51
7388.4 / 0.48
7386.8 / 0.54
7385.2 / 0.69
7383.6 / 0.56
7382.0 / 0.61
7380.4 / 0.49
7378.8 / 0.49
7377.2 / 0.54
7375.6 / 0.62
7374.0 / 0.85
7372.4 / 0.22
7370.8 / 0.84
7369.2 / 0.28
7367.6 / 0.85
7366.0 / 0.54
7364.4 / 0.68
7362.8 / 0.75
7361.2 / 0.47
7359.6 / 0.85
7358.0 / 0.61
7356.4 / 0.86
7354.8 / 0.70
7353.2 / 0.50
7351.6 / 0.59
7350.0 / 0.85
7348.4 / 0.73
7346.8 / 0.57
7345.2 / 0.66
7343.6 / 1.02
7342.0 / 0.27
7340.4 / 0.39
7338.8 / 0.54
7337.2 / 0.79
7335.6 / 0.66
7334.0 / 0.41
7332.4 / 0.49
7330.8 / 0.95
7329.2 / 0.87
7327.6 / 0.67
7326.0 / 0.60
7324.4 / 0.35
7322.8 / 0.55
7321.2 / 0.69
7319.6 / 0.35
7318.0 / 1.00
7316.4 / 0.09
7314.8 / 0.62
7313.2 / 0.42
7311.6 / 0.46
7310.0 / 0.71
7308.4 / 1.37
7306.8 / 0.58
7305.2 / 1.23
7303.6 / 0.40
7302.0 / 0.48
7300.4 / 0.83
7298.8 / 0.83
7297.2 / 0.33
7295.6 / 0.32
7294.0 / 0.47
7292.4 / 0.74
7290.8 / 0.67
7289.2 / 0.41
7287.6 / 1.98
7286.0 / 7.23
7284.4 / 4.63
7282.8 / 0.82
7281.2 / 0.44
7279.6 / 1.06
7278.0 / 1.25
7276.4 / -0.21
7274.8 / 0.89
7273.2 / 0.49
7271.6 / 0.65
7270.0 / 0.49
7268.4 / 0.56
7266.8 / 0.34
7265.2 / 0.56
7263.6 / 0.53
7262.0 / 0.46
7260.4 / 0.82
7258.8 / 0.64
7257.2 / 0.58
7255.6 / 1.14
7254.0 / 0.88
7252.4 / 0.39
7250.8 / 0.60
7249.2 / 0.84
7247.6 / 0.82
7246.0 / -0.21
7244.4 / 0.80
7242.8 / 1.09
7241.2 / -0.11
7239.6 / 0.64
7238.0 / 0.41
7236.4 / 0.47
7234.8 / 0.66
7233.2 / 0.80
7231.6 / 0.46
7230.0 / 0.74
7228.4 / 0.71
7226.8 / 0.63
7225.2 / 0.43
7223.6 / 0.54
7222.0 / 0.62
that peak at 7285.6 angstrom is H-alpha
